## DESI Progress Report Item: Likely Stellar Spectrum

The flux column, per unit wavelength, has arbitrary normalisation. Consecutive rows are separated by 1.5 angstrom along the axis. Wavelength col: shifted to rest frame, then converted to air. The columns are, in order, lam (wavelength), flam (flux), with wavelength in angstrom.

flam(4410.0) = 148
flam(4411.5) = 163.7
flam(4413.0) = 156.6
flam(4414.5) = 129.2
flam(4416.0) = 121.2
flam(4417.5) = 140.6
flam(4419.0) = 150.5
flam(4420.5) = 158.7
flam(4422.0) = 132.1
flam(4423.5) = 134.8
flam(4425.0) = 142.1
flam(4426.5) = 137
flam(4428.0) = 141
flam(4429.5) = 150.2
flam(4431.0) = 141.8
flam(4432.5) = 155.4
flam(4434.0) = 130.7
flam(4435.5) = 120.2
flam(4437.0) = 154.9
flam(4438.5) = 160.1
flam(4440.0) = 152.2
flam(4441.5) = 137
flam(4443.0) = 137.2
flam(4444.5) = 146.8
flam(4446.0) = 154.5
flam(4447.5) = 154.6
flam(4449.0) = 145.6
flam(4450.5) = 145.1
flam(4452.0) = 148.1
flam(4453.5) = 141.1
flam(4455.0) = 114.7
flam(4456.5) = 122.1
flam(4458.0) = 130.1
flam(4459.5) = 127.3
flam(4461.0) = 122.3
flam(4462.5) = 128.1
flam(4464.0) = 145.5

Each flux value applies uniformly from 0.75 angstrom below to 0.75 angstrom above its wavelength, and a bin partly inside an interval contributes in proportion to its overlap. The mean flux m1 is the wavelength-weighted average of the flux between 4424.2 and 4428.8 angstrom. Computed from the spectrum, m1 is 140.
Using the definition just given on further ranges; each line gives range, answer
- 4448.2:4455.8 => 139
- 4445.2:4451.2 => 150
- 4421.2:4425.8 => 137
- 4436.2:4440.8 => 155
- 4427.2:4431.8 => 144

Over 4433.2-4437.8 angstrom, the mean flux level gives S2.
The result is 136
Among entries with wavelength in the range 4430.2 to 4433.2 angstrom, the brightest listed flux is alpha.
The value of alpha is 155.4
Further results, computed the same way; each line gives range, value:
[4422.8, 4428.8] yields 142.1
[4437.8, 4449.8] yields 160.1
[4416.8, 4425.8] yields 158.7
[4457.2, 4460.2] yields 130.1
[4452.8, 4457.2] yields 141.1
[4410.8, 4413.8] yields 163.7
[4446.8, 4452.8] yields 154.6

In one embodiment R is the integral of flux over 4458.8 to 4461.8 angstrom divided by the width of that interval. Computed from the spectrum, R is 125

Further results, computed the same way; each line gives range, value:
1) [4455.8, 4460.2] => 127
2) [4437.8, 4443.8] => 147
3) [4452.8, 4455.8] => 128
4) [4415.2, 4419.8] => 138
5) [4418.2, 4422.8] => 147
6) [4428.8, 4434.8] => 144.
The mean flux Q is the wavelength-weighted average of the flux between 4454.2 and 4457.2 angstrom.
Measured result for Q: 119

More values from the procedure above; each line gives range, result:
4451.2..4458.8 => 131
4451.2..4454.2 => 145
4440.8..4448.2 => 146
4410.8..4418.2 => 142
